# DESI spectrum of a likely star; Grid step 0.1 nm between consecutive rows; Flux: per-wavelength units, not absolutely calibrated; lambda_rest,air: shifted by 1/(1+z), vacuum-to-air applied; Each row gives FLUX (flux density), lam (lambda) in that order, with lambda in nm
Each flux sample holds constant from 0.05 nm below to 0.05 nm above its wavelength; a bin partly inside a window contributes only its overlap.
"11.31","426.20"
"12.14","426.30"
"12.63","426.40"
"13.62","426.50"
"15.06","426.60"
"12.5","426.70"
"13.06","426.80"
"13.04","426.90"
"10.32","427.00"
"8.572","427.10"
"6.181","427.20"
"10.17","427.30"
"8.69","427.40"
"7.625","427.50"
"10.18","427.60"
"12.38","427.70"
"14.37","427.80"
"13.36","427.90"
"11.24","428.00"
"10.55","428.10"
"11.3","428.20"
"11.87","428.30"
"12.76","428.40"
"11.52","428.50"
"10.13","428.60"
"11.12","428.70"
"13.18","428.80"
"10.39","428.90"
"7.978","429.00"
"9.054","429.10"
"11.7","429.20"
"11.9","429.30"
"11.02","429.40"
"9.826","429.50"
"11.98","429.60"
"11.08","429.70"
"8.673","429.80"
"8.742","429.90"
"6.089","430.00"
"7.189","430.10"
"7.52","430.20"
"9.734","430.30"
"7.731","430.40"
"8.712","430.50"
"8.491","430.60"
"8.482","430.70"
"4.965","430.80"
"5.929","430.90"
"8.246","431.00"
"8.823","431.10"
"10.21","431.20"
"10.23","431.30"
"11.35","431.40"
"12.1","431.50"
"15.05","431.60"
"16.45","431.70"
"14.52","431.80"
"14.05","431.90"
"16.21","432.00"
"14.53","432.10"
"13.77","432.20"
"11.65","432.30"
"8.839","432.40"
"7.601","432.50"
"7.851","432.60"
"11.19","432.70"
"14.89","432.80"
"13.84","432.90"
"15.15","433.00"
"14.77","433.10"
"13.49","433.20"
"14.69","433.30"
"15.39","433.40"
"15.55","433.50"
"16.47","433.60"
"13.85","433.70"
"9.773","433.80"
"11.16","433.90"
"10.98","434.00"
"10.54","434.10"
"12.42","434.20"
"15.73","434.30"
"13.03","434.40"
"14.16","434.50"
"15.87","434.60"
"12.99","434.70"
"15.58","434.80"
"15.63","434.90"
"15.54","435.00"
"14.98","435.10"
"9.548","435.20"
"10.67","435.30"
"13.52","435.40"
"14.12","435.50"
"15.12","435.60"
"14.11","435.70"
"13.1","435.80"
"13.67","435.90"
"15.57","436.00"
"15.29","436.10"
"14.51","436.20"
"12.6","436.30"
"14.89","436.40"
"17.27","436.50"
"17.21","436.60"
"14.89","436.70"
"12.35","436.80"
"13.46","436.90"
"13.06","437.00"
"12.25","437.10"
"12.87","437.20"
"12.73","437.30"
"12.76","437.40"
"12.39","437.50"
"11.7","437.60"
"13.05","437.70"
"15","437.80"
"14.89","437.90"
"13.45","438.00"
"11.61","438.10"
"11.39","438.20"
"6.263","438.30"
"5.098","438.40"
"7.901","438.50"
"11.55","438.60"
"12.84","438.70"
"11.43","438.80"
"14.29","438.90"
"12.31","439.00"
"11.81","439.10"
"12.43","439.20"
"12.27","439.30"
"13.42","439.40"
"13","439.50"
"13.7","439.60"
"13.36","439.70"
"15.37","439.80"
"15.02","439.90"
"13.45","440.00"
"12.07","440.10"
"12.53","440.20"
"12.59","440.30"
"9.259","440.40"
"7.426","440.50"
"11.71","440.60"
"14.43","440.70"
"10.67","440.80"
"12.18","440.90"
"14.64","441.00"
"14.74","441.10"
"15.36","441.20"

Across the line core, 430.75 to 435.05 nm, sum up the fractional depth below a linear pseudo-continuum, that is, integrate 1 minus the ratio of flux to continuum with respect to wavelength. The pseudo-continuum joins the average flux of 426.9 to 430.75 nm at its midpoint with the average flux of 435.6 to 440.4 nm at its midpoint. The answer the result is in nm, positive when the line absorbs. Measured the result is -0.49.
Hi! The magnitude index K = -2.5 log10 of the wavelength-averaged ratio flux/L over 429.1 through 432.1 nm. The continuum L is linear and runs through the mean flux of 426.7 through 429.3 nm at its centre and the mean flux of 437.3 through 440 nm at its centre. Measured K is 0.10 mag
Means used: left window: 10.9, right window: 12.3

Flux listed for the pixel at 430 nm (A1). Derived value 6.089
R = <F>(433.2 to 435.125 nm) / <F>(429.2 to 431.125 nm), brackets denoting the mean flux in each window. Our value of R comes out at 1.58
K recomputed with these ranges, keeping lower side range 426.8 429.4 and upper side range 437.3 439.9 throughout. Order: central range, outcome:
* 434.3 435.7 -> -0.19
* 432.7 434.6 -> -0.18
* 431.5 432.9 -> -0.13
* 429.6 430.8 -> 0.30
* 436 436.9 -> -0.24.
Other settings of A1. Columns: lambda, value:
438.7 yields 12.84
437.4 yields 12.76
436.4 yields 14.89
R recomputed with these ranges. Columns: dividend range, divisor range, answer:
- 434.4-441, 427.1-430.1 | 1.24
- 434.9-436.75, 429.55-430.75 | 1.64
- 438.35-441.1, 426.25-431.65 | 1.17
